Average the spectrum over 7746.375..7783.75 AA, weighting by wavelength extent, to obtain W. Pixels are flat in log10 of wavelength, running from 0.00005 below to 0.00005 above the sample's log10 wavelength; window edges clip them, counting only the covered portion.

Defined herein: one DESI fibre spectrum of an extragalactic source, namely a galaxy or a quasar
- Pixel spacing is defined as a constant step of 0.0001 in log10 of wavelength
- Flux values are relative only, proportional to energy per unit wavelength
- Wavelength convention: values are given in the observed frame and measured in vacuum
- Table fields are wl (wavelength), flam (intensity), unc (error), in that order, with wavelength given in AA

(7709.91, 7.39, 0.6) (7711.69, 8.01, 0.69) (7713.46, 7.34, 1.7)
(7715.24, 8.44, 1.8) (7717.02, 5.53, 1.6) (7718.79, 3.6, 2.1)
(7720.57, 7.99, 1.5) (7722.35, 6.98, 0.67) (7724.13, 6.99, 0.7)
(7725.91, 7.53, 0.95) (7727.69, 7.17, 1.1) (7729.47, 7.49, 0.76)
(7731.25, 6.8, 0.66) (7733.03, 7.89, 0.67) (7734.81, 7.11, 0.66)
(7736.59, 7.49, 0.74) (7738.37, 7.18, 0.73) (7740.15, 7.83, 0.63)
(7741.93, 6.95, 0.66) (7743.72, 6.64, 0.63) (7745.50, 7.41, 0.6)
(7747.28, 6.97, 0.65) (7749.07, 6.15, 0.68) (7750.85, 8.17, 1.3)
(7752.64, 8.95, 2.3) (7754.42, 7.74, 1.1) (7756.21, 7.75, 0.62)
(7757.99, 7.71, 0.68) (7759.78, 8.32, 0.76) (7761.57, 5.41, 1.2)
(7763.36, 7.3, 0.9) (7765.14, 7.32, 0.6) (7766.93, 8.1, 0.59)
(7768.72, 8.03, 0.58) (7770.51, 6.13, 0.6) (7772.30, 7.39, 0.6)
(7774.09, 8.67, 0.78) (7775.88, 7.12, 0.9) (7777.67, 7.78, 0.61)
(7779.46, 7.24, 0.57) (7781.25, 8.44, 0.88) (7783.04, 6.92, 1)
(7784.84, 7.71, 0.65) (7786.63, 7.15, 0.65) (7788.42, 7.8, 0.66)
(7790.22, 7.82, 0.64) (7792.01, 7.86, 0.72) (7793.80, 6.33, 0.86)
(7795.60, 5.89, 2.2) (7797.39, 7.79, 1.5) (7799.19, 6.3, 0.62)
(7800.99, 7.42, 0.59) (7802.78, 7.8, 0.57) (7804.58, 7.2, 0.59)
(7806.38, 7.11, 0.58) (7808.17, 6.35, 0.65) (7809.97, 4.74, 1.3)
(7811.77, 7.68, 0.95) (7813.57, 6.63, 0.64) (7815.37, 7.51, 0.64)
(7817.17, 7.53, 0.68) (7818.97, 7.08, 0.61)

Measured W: 7.51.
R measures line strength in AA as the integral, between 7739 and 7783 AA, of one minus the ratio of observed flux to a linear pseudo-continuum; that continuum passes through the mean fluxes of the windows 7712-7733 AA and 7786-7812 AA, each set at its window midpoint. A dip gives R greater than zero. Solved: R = -3.1 AA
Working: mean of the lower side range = 6.97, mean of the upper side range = 7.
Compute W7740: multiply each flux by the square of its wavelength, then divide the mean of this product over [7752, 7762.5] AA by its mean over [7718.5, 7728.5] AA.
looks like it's 1.1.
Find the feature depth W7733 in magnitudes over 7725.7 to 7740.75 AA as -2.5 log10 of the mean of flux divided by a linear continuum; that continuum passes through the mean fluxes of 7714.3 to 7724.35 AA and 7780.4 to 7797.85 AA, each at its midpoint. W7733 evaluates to -0.101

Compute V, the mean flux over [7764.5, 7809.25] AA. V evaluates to 7.34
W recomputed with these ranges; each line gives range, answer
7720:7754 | 7.35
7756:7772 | 7.33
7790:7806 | 7.13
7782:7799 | 7.22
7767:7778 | 7.55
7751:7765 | 7.61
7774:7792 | 7.63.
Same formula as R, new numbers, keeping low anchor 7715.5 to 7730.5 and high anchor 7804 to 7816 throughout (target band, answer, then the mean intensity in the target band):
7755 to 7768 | -1.4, 7.43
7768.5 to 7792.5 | -3.0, 7.56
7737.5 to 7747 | -0.6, 7.19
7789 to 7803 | -0.9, 7.13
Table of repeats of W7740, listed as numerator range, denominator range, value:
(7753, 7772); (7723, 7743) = 1.02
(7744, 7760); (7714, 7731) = 1.12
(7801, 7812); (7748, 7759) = 0.89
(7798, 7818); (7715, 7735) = 1.03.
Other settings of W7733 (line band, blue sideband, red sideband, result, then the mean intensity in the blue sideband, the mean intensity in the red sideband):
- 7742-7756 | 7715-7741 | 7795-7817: -0.06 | 7.03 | 6.9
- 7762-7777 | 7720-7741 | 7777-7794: 0.01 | 7.36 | 7.55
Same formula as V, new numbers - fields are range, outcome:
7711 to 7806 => 7.3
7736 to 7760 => 7.5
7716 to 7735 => 6.83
